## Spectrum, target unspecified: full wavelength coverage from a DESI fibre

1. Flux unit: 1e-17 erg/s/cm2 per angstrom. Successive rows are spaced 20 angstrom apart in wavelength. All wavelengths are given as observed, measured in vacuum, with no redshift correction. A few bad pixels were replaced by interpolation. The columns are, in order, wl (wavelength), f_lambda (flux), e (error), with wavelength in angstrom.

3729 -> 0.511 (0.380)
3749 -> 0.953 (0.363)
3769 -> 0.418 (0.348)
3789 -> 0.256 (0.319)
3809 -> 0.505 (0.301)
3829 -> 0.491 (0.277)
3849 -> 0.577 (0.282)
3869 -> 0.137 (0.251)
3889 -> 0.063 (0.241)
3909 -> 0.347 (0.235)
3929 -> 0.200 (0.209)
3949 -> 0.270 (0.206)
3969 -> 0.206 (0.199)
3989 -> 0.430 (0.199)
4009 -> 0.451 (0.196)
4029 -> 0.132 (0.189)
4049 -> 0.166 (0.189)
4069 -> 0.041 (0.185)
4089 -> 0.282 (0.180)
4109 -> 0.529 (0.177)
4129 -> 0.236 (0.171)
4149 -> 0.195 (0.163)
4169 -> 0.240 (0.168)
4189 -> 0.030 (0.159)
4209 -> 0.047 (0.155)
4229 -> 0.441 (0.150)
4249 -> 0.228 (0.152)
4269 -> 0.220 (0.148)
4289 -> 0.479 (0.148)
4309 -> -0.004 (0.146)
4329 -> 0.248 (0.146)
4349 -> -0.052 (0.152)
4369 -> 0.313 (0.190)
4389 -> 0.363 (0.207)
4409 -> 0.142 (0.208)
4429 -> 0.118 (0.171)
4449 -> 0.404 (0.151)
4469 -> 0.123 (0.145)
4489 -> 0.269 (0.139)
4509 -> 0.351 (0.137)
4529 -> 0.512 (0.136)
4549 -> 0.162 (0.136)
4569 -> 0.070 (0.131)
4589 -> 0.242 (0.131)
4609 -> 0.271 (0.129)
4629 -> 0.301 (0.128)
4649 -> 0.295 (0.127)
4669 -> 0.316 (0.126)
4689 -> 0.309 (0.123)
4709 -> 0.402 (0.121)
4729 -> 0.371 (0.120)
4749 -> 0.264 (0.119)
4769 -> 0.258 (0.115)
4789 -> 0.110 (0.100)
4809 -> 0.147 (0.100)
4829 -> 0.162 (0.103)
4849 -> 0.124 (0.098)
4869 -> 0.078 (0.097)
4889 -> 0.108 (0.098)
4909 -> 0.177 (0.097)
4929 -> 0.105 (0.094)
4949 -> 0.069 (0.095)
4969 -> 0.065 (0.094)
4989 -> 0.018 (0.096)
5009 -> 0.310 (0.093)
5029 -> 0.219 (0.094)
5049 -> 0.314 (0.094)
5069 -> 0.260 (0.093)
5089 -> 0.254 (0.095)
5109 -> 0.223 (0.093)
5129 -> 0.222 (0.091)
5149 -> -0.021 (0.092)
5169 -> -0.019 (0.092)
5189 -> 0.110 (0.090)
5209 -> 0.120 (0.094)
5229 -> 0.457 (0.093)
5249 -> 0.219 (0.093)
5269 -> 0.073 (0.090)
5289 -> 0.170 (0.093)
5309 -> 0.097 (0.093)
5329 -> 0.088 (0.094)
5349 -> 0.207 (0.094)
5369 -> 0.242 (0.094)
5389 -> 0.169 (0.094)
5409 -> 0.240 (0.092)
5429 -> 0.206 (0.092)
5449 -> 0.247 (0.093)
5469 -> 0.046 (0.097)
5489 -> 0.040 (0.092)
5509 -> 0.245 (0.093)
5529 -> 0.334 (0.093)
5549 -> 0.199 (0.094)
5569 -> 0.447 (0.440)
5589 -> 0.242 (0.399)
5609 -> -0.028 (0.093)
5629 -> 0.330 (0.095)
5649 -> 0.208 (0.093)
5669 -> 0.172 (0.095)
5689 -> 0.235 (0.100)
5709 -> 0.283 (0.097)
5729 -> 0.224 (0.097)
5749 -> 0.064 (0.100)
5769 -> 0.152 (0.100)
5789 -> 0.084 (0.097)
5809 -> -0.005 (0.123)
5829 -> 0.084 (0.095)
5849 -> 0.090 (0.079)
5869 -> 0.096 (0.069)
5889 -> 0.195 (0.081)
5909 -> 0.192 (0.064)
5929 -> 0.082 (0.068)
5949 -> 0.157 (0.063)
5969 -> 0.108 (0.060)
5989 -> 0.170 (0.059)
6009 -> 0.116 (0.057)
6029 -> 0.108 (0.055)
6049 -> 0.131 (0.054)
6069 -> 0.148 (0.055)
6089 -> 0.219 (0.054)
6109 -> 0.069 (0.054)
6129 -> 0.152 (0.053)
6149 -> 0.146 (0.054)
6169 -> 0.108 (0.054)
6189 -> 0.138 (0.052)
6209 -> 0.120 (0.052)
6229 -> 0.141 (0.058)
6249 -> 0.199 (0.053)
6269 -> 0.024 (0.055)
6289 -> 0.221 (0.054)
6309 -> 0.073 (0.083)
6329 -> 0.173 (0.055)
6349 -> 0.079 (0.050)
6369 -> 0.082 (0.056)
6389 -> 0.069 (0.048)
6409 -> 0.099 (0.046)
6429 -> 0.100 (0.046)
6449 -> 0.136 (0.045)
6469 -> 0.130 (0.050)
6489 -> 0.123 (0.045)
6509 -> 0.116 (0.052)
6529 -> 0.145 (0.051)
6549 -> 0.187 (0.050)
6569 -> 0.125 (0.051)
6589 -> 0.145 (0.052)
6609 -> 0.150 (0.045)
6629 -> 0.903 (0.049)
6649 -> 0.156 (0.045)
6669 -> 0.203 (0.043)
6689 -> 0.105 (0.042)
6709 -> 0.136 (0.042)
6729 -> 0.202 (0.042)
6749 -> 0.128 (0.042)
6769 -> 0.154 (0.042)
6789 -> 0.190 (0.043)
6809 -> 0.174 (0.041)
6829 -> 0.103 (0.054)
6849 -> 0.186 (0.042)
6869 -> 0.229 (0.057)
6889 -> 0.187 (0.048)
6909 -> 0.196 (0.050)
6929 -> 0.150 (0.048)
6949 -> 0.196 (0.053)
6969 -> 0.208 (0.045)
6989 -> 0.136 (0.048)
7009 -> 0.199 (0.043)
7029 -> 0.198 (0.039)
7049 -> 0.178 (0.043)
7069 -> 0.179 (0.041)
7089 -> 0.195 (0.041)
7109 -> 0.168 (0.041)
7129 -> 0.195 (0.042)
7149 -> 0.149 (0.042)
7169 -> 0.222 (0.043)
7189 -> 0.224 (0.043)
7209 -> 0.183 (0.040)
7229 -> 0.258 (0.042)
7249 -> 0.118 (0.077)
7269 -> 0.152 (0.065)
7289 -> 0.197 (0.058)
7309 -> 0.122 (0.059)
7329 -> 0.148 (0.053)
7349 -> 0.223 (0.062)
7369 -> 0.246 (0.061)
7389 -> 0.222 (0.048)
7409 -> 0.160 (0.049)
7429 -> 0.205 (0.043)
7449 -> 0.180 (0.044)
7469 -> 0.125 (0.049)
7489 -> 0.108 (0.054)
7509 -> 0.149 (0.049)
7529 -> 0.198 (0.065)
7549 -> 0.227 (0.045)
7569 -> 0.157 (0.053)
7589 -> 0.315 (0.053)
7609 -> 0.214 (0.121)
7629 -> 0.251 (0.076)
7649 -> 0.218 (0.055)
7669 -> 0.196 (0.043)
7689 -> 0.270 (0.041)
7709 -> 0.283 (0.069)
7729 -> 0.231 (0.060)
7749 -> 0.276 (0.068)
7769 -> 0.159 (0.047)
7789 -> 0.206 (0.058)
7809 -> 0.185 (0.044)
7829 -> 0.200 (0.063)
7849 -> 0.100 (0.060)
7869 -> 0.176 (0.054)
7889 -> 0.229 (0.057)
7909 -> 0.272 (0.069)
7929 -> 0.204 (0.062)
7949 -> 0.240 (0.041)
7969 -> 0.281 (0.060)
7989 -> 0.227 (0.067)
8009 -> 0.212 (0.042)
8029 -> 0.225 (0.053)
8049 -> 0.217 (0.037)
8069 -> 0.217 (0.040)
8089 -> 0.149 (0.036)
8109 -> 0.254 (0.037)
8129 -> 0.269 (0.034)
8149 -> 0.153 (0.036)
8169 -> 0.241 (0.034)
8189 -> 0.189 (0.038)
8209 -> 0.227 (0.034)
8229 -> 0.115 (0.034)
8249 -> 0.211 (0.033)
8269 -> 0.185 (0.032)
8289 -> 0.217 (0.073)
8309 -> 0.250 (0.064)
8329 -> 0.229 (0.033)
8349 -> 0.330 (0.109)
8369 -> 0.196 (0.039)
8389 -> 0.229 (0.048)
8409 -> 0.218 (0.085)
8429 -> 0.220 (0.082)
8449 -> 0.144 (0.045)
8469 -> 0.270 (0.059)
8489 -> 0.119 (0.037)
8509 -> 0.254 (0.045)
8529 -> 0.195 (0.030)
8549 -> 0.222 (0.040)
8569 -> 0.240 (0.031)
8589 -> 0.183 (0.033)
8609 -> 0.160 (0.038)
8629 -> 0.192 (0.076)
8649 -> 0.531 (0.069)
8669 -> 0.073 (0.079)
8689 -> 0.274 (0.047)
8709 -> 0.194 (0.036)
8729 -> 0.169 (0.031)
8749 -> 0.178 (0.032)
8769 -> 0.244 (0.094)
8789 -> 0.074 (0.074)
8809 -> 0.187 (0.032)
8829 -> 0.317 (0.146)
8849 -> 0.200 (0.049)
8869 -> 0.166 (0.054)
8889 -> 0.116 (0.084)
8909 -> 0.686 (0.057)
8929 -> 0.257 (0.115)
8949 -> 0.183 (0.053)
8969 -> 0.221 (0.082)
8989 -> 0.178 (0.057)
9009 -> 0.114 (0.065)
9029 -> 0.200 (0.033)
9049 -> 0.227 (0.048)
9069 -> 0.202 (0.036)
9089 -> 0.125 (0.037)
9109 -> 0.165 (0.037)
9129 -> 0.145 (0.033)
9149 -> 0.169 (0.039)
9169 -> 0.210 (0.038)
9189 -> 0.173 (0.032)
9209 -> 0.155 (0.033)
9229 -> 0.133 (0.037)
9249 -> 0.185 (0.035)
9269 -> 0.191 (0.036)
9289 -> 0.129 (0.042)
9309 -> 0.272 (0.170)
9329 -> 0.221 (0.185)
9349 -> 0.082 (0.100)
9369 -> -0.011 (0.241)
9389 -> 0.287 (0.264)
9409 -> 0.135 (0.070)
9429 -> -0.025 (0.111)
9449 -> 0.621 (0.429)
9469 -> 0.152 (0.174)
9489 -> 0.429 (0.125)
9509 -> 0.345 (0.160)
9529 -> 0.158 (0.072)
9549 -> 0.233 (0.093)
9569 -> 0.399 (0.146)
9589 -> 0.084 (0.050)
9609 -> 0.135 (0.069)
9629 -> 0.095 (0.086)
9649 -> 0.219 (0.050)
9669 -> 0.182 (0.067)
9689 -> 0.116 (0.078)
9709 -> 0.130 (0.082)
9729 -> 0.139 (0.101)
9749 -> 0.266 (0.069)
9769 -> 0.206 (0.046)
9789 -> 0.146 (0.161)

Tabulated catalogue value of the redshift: 0.778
